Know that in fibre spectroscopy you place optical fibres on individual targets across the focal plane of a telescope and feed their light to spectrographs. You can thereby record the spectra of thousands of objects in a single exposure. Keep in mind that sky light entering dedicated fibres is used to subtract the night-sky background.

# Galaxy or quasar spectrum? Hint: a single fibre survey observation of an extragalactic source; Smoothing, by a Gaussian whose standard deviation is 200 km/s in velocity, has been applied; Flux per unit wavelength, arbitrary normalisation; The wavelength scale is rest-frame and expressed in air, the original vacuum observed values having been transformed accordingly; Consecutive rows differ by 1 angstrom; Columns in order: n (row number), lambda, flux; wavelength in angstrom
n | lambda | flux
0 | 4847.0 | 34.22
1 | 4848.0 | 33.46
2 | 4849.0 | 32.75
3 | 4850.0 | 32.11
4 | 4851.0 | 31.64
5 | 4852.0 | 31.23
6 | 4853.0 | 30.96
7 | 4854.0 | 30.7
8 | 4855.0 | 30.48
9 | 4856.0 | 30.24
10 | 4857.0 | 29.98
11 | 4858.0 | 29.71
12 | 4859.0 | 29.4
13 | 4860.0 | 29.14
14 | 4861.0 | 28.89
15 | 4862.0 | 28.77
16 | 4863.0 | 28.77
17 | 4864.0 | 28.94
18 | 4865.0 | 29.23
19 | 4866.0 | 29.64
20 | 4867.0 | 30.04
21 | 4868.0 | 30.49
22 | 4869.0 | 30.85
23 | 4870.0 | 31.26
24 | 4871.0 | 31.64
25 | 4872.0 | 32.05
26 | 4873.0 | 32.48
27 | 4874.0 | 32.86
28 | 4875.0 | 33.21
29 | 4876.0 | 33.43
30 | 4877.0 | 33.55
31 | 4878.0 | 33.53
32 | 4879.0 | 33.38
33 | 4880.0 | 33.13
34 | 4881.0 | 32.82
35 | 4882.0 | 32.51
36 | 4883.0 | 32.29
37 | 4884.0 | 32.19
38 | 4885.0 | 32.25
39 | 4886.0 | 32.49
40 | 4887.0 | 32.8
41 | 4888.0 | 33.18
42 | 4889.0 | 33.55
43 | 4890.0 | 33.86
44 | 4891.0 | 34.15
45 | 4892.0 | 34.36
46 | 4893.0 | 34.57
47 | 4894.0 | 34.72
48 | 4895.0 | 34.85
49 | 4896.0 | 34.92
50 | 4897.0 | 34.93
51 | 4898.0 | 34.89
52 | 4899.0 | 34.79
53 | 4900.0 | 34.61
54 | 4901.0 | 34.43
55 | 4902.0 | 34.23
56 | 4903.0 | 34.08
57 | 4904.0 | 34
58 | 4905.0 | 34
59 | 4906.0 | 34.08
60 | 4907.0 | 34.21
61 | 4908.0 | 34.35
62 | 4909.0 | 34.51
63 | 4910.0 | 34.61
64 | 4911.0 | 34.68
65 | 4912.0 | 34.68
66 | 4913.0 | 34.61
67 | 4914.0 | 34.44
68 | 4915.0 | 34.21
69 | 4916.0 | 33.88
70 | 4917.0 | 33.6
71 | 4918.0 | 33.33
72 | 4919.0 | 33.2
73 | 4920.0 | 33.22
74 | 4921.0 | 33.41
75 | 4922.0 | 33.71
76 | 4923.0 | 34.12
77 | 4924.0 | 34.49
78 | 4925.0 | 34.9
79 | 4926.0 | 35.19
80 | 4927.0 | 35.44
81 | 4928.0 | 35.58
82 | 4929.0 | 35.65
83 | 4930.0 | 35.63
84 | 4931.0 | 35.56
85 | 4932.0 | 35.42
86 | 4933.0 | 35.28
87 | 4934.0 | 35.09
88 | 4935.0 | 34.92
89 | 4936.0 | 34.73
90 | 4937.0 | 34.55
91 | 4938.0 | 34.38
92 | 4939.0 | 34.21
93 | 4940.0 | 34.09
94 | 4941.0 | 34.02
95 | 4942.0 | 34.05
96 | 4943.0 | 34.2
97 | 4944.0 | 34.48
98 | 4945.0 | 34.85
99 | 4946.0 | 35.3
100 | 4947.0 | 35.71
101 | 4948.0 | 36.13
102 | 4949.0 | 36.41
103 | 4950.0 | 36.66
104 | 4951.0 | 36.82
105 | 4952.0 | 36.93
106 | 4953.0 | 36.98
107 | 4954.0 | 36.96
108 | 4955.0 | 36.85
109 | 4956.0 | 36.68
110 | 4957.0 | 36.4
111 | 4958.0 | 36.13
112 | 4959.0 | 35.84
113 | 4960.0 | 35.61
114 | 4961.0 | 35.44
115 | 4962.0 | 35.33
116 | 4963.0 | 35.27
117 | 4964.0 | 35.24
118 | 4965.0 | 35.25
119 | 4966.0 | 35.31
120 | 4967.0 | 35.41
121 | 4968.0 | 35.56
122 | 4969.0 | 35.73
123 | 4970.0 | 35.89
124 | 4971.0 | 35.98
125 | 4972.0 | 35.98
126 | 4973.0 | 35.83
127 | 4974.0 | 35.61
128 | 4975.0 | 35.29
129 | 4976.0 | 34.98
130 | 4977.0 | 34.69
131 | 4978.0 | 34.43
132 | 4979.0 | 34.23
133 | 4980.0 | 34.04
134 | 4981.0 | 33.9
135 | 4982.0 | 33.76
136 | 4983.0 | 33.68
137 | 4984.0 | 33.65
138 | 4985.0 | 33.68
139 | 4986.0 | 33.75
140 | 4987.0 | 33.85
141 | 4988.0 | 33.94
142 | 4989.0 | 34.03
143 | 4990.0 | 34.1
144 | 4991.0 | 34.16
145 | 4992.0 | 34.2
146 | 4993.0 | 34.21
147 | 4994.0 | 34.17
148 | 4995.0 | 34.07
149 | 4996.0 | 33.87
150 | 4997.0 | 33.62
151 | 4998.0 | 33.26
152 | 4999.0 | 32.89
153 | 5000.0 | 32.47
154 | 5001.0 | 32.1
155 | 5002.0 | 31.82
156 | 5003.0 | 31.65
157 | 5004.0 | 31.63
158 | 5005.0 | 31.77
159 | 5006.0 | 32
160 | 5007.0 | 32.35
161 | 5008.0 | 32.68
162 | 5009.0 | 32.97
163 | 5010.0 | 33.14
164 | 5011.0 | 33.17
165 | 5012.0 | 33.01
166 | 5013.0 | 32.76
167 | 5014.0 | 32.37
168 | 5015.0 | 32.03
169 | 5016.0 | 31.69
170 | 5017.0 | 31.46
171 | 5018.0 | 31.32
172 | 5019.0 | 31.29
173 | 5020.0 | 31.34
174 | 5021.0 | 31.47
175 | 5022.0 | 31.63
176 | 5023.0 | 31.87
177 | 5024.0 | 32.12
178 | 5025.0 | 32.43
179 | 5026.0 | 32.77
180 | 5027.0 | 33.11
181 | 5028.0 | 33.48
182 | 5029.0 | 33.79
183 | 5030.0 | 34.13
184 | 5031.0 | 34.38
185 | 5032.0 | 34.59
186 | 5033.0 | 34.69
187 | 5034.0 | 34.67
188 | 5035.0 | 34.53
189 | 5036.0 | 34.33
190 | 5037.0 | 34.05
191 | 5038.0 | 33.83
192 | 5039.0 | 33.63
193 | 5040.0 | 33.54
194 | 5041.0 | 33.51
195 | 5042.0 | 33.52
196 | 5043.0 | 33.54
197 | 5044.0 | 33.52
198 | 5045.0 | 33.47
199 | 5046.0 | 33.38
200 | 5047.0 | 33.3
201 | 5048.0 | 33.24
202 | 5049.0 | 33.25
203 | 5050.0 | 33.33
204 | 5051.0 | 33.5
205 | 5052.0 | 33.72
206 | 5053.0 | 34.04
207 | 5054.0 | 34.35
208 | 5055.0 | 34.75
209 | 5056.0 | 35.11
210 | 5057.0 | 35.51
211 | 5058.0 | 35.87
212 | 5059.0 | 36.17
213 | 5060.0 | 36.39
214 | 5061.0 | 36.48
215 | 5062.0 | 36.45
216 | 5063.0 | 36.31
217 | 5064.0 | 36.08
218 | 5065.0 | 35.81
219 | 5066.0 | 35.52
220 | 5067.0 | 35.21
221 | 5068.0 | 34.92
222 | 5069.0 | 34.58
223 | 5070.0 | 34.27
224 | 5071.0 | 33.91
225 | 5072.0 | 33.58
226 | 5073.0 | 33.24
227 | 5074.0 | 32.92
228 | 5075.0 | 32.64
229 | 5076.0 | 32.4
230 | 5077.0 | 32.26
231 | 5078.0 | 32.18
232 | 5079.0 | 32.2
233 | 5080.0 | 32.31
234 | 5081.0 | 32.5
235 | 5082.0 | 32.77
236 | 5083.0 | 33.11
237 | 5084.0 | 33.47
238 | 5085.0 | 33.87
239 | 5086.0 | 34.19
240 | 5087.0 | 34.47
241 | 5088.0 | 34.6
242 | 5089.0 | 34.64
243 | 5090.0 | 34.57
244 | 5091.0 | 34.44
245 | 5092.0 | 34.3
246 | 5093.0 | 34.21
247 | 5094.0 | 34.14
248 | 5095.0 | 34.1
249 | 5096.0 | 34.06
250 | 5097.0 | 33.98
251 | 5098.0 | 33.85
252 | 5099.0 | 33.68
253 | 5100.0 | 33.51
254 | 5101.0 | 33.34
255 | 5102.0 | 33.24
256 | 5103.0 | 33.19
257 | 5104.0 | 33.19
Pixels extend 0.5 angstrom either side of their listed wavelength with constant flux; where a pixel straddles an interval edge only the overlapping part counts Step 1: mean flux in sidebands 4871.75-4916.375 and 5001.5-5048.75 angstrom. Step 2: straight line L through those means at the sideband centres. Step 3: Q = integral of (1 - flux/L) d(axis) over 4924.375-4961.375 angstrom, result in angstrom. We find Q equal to -2.2 angstrom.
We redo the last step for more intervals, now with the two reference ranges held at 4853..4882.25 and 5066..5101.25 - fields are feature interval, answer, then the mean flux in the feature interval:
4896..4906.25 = -0.97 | 34.4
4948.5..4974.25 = -3.04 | 36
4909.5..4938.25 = -2.56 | 34.6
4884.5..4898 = -1.11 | 33.9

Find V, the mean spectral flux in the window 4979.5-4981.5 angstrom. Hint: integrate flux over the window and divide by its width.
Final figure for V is 34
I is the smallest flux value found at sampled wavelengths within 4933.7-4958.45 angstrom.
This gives 34.02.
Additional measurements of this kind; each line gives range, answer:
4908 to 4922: 33.2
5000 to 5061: 31.29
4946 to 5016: 31.63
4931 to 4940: 34.09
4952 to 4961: 35.44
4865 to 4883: 29.23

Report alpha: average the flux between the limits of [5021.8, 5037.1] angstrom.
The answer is 33.6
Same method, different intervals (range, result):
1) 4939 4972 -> 35.7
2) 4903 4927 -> 34.2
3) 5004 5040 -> 32.9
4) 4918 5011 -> 34.6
